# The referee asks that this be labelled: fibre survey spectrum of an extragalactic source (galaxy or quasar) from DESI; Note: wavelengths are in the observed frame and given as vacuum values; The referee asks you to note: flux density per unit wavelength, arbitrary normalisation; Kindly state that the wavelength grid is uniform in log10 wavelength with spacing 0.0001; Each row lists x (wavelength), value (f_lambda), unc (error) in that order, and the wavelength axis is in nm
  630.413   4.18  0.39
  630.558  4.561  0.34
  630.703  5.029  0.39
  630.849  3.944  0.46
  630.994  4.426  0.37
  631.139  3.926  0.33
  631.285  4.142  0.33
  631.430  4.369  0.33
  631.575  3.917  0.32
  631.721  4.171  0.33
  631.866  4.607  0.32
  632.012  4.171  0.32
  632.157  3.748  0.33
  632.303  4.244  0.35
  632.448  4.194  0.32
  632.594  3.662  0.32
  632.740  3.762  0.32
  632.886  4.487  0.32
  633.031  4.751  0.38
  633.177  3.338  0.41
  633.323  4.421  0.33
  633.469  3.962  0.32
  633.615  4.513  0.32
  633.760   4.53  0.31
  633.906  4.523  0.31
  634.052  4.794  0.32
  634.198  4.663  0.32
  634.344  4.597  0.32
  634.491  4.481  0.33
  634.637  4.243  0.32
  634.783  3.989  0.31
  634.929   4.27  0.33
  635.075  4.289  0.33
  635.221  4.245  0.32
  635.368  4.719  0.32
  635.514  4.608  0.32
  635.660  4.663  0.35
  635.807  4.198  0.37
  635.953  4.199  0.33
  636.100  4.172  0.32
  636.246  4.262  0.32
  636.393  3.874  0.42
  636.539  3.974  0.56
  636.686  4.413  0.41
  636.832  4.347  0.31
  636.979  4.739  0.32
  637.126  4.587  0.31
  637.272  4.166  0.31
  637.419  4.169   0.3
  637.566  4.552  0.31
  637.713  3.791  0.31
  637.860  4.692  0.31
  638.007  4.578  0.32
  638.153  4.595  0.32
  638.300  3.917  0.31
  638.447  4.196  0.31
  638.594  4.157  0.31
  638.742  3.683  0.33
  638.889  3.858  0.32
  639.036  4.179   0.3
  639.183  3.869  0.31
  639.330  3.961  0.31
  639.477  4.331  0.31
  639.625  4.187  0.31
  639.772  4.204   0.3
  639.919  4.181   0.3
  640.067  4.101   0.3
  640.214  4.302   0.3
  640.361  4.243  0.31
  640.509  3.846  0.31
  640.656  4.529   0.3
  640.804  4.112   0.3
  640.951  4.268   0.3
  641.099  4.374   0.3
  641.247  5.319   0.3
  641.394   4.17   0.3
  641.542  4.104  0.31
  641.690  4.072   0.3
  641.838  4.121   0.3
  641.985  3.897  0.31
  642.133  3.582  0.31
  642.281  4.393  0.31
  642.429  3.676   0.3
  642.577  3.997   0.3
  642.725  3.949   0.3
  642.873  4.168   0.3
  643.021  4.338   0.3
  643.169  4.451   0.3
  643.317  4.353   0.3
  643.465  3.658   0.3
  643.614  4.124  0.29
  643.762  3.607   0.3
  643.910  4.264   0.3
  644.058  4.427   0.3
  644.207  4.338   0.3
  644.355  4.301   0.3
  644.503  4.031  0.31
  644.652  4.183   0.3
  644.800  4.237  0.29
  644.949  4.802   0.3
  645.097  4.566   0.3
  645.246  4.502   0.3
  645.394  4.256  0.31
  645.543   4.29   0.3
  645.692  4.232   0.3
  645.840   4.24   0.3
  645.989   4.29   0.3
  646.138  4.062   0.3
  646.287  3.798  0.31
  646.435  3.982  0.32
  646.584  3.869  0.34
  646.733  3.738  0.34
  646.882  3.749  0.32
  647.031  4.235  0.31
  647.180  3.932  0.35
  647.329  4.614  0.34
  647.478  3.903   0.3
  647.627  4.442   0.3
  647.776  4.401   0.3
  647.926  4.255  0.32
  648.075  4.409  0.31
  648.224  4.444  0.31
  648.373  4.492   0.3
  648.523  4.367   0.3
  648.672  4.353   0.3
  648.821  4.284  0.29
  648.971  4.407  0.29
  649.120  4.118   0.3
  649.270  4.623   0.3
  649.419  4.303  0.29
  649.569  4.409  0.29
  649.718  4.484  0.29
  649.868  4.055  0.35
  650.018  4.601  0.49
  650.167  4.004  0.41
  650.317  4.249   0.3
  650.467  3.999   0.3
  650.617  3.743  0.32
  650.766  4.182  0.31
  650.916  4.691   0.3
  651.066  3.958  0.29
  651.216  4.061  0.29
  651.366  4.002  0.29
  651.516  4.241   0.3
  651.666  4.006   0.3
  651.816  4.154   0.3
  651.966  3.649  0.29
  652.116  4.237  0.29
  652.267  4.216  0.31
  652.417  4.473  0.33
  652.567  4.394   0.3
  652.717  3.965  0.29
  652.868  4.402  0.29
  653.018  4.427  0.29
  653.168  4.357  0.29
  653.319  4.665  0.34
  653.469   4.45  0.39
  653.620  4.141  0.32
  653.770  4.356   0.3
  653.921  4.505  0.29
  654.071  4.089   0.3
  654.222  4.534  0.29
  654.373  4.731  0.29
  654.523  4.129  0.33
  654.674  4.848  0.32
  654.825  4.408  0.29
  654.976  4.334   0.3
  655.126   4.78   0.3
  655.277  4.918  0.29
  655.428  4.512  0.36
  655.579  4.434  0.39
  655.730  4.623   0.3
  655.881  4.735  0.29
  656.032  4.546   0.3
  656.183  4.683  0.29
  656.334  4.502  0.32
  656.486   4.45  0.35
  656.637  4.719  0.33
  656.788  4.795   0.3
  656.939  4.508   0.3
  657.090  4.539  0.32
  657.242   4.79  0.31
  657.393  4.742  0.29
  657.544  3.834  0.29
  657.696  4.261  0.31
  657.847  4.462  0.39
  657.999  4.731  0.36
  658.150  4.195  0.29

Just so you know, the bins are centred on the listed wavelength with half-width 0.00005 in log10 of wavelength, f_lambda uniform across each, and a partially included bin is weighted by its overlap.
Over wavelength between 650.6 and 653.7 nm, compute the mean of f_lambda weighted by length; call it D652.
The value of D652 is 4.22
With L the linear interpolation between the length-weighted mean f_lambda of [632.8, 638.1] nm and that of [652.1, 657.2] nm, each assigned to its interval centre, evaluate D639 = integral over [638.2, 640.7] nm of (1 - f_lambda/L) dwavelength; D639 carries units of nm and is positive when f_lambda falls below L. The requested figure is 0.16 nm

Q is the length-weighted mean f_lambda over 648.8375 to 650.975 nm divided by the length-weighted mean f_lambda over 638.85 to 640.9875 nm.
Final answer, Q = 1.03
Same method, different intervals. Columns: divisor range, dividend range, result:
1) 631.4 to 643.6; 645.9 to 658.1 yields 1.02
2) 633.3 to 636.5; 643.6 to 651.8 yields 0.97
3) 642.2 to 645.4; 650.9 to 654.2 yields 1.01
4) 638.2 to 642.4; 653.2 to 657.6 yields 1.09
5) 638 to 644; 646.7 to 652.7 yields 1.02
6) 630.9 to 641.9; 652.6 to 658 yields 1.06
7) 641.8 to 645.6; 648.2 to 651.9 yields 1.02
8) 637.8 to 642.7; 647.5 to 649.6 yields 1.05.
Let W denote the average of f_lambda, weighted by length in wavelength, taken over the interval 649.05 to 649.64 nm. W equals 4.36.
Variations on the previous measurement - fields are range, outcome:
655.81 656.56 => 4.58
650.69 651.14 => 4.28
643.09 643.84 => 4.04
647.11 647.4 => 4.27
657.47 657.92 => 4.18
